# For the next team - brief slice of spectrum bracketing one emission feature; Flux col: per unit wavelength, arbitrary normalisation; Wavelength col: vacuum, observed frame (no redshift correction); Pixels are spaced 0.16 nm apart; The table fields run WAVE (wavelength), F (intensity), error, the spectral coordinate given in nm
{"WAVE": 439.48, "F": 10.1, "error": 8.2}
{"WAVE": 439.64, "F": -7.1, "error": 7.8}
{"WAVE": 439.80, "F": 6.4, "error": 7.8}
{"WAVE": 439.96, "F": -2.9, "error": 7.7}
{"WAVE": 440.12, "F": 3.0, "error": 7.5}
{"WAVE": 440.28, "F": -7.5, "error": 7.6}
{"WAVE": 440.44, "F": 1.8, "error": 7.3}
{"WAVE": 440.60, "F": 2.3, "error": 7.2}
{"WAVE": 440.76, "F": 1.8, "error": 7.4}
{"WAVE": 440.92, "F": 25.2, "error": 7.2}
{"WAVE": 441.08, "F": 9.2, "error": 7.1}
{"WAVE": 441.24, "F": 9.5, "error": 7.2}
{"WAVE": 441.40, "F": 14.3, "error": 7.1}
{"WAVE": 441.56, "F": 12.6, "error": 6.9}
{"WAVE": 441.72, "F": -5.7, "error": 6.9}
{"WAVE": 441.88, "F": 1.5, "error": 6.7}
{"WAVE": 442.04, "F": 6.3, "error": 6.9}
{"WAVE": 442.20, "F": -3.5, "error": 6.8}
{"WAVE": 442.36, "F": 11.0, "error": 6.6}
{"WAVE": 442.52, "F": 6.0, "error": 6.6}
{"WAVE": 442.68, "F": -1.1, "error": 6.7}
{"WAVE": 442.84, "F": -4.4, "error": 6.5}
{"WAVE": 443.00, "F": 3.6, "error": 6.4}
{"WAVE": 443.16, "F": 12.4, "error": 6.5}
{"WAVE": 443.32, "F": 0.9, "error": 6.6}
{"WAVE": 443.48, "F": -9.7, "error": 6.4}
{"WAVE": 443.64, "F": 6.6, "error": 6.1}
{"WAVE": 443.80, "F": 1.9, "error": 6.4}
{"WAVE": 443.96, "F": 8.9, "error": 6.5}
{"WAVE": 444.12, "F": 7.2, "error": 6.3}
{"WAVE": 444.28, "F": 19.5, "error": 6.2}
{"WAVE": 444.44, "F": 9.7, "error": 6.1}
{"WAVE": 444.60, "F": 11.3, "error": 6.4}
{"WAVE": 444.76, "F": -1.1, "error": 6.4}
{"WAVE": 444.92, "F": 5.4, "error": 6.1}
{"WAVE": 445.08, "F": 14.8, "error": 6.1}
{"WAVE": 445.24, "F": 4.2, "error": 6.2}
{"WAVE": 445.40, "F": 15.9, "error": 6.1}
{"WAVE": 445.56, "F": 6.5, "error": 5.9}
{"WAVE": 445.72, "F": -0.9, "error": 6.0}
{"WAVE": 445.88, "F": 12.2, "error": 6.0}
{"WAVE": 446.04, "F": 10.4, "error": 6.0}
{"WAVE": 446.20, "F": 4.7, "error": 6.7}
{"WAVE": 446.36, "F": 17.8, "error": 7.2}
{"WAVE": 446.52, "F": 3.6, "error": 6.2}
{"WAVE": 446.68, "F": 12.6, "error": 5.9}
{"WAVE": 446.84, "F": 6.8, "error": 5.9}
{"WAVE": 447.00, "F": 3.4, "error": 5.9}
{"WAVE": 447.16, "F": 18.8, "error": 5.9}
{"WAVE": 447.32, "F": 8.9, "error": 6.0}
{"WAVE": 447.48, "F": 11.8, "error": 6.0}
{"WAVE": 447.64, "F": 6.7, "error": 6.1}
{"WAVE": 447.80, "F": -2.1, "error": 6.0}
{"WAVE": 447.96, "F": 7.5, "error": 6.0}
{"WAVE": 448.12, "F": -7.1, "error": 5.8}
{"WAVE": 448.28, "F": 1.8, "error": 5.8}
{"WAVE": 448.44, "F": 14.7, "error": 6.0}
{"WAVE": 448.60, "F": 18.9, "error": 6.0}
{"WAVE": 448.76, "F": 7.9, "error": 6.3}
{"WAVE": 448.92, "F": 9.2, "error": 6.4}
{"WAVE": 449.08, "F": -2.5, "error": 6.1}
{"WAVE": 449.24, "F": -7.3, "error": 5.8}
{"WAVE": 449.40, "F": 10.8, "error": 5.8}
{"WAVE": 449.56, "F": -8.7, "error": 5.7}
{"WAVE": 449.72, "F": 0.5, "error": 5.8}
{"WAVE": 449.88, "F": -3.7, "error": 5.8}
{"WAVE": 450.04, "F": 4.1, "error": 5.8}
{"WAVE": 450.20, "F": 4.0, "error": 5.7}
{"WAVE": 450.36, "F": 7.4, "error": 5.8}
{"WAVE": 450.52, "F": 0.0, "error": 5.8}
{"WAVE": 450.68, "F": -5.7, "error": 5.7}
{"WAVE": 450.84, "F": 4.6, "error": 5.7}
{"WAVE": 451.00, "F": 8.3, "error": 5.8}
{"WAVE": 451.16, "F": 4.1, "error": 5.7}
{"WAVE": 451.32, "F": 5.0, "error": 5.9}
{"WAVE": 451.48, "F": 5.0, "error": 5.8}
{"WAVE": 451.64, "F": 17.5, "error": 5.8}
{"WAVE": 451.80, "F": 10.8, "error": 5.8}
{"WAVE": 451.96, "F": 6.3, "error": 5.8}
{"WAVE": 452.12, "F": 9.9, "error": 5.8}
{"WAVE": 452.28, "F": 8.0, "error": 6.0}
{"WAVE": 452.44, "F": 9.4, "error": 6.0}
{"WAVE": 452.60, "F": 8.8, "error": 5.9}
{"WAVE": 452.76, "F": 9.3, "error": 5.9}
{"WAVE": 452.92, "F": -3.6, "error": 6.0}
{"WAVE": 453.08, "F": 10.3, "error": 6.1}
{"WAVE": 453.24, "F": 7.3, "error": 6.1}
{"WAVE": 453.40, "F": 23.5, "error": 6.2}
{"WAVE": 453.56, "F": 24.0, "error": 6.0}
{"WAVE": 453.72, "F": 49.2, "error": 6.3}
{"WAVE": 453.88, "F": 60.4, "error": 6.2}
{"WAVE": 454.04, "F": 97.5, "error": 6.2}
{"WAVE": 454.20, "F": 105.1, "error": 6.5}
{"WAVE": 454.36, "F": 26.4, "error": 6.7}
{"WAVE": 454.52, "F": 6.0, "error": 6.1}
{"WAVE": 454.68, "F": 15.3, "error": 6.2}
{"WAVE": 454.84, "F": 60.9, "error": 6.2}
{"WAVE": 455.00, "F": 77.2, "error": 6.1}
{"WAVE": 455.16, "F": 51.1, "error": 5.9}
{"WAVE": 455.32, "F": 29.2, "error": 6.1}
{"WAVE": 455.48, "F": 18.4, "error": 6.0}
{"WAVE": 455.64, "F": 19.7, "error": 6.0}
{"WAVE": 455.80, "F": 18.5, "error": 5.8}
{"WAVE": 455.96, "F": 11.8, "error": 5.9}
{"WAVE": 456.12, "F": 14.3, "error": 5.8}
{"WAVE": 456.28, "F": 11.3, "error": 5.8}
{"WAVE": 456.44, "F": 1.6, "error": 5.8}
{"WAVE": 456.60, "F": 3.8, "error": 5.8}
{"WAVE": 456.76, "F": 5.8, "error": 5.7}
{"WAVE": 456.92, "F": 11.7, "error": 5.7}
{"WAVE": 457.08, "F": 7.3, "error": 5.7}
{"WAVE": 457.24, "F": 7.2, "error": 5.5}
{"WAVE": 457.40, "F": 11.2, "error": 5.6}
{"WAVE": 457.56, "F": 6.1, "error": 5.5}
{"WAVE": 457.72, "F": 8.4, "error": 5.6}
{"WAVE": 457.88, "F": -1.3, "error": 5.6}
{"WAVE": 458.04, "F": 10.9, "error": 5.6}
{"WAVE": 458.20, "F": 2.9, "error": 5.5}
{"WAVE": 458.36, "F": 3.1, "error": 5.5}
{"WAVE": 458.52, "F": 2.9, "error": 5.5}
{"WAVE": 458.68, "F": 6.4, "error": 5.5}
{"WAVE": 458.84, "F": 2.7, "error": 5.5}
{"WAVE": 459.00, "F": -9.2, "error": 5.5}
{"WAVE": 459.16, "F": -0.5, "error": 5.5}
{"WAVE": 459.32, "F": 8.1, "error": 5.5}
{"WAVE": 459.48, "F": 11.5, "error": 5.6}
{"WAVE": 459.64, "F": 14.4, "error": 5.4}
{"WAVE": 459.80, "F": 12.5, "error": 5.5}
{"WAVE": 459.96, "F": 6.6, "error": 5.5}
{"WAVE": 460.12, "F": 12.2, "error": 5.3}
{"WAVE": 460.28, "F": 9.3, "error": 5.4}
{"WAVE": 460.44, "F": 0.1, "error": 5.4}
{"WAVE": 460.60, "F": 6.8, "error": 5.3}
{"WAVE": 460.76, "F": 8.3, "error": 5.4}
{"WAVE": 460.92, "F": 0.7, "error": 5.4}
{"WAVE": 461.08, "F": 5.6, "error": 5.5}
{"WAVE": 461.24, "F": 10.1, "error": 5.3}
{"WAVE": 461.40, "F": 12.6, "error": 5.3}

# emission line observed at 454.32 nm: Ly-alpha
